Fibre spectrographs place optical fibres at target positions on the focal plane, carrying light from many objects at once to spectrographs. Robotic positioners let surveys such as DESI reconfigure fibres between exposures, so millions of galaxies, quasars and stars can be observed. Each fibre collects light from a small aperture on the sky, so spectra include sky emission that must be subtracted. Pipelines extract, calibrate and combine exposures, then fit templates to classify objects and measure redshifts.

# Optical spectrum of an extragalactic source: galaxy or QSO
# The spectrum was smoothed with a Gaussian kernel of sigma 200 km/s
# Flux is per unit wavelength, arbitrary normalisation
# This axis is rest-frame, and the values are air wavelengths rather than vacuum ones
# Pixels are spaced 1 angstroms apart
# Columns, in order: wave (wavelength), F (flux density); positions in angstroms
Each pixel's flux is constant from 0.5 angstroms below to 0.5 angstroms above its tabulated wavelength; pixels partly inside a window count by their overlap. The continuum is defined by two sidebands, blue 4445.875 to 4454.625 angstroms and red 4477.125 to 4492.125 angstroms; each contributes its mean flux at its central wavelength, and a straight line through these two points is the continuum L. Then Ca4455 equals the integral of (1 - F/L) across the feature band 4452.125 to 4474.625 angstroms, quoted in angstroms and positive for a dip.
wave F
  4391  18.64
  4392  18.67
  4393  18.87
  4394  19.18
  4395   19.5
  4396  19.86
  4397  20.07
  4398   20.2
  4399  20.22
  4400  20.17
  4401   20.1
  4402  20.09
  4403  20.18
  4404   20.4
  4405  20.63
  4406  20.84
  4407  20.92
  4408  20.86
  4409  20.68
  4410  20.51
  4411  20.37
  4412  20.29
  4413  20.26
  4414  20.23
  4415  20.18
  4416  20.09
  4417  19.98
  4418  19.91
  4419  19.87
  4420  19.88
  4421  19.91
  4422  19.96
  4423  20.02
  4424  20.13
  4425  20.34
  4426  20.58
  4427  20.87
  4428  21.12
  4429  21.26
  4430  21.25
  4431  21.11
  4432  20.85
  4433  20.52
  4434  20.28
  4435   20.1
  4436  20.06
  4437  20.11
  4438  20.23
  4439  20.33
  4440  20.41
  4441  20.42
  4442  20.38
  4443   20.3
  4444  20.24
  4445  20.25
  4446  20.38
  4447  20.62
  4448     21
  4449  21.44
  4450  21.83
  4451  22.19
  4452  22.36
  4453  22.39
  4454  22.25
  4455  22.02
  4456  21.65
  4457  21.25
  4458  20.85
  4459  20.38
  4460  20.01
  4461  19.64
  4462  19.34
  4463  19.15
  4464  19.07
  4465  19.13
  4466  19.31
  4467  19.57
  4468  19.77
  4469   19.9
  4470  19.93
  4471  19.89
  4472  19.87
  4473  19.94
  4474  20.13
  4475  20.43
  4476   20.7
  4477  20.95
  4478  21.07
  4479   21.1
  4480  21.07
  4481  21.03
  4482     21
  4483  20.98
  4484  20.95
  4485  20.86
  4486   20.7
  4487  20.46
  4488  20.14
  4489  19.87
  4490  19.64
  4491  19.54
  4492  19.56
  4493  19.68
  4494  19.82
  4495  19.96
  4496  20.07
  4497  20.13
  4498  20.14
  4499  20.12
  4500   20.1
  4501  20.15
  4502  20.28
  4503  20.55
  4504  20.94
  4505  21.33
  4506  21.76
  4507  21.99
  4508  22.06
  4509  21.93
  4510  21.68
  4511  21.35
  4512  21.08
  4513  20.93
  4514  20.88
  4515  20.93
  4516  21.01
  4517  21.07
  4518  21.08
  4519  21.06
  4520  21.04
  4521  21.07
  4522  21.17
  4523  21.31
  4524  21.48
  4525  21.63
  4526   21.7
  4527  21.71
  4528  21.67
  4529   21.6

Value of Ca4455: 1.0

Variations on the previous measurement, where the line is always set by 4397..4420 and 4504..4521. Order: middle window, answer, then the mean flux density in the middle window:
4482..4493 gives 0.41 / 20.3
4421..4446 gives 0.11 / 20.5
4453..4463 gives -0.02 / 20.8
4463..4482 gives 0.70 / 20.2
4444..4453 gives -0.25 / 21.3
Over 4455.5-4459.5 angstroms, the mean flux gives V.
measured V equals 21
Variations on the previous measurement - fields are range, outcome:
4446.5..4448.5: 20.8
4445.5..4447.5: 20.5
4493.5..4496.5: 19.9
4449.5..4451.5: 22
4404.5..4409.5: 20.8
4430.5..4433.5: 20.8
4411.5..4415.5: 20.2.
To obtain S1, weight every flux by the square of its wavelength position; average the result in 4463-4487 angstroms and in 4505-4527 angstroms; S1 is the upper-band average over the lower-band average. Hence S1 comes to 1.07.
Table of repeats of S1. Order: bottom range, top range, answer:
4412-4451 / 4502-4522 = 1.08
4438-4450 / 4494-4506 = 1.02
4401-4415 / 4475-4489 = 1.05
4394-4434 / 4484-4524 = 1.06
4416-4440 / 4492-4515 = 1.05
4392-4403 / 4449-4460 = 1.12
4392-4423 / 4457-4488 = 1.04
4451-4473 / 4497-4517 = 1.05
